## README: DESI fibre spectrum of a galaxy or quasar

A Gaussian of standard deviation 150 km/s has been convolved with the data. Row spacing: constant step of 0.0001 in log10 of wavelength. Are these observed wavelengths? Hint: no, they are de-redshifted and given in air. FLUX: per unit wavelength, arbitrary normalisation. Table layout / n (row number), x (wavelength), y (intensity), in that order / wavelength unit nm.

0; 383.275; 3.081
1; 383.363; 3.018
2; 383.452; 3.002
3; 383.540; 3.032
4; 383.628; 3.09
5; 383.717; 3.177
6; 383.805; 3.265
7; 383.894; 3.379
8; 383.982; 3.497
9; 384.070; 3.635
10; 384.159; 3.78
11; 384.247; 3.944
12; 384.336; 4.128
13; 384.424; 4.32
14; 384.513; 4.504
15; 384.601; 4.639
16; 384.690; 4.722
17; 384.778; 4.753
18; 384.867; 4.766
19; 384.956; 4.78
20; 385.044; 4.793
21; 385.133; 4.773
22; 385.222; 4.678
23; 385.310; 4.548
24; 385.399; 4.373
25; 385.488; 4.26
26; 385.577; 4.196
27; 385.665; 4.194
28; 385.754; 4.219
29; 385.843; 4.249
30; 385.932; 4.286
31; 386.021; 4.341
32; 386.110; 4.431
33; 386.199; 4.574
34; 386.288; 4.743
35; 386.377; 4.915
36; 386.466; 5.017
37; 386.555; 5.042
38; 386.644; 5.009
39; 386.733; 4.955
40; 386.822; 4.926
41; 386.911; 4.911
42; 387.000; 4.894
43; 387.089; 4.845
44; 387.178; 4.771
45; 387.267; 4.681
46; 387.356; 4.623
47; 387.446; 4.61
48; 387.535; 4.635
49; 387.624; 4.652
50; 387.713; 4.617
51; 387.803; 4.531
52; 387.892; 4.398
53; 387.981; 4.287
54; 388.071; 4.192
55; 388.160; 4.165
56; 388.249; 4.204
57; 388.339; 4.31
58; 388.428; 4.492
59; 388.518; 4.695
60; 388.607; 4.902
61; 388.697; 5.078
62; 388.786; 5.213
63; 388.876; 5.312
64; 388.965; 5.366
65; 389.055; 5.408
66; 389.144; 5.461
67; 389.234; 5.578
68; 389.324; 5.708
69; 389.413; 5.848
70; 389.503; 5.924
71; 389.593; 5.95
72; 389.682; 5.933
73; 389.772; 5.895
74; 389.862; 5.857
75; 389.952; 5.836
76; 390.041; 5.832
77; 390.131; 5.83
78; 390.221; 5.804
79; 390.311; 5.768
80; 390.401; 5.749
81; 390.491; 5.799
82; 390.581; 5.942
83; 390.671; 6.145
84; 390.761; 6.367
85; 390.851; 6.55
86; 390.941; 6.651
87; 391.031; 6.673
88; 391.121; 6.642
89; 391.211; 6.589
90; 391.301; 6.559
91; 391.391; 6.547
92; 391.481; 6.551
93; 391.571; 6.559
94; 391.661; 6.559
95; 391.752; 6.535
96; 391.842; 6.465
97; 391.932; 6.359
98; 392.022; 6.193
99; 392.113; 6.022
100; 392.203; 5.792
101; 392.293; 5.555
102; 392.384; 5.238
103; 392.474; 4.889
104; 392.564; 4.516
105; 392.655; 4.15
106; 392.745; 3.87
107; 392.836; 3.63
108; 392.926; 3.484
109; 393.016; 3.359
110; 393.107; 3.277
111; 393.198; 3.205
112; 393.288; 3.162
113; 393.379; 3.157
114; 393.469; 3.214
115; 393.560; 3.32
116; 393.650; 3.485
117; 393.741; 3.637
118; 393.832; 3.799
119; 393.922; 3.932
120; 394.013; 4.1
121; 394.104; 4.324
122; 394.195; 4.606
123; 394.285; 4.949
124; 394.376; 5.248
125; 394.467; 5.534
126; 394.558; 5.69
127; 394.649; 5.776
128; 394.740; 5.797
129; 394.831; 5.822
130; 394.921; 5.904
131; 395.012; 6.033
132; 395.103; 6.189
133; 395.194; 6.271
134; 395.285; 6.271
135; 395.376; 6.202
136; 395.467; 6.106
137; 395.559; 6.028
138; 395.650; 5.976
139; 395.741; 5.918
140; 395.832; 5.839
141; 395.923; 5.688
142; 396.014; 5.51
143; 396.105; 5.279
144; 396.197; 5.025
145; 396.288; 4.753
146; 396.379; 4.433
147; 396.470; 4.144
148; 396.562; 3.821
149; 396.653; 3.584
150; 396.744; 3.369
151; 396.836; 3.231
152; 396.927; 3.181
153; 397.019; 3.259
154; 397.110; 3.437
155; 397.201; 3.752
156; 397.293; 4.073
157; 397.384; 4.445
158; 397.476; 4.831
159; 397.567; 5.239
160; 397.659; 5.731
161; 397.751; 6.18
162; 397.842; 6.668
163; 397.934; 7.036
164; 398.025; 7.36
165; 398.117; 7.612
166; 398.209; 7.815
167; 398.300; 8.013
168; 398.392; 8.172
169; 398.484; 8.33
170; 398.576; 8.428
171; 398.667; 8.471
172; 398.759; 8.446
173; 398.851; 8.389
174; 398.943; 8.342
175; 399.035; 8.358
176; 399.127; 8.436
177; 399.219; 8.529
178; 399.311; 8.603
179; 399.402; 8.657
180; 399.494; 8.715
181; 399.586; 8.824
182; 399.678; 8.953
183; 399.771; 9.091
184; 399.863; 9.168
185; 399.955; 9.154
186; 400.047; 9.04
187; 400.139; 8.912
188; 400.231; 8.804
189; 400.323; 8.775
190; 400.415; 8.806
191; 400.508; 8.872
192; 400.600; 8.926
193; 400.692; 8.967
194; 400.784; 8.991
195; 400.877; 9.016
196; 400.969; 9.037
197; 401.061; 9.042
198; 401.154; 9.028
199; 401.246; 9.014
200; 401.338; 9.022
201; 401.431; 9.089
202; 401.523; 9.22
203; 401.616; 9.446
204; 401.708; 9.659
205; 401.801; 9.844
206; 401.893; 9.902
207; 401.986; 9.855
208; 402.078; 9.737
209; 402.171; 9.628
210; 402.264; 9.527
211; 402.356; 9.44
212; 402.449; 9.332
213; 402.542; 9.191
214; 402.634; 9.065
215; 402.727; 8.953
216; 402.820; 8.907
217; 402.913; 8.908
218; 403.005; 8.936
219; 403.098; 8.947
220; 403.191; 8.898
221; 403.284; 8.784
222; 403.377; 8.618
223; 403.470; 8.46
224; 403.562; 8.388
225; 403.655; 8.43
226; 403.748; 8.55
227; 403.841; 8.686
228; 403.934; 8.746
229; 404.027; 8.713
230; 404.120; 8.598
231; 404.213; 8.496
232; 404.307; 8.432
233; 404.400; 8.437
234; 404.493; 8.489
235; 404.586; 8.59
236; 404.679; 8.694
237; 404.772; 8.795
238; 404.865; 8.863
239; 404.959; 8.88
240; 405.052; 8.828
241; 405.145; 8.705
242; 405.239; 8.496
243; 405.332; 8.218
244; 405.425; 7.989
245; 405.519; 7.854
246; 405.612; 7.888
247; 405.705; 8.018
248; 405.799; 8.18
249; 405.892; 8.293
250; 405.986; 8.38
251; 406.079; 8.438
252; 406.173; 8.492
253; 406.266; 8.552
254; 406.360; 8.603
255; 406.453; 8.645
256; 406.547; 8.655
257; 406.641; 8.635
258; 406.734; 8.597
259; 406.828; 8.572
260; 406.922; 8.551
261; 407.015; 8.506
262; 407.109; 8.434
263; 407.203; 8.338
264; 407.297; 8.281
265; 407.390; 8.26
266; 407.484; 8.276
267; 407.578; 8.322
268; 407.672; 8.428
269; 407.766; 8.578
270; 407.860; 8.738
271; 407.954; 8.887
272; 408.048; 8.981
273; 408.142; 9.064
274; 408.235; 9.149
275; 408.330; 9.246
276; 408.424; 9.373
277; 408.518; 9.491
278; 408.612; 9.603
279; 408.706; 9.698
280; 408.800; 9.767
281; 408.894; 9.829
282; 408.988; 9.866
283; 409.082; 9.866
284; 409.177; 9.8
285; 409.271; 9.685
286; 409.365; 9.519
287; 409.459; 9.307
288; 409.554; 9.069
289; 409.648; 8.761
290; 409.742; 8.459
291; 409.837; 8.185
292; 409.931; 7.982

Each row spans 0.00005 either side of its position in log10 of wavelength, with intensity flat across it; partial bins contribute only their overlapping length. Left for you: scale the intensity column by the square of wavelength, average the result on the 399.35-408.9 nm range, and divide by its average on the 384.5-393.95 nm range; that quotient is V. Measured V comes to 1.90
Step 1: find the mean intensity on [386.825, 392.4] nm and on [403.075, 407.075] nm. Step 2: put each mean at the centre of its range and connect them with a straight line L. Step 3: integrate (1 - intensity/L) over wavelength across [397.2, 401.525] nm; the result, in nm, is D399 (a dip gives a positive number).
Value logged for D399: -0.37 nm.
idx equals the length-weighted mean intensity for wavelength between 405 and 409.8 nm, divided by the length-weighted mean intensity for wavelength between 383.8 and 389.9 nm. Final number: 1.86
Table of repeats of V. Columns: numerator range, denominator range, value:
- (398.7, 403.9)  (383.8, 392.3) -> 1.86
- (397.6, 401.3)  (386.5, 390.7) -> 1.72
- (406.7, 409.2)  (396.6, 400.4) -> 1.33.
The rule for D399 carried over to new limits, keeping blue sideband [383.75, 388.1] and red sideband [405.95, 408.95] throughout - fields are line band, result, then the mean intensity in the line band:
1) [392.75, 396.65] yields 0.92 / 4.79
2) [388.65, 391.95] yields -0.41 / 6.02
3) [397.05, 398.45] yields 0.17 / 6.02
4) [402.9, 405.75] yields -0.14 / 8.56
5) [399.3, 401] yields -0.37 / 8.92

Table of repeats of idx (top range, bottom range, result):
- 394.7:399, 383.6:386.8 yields 1.35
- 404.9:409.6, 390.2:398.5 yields 1.65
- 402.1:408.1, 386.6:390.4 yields 1.69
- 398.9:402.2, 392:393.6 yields 2.15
